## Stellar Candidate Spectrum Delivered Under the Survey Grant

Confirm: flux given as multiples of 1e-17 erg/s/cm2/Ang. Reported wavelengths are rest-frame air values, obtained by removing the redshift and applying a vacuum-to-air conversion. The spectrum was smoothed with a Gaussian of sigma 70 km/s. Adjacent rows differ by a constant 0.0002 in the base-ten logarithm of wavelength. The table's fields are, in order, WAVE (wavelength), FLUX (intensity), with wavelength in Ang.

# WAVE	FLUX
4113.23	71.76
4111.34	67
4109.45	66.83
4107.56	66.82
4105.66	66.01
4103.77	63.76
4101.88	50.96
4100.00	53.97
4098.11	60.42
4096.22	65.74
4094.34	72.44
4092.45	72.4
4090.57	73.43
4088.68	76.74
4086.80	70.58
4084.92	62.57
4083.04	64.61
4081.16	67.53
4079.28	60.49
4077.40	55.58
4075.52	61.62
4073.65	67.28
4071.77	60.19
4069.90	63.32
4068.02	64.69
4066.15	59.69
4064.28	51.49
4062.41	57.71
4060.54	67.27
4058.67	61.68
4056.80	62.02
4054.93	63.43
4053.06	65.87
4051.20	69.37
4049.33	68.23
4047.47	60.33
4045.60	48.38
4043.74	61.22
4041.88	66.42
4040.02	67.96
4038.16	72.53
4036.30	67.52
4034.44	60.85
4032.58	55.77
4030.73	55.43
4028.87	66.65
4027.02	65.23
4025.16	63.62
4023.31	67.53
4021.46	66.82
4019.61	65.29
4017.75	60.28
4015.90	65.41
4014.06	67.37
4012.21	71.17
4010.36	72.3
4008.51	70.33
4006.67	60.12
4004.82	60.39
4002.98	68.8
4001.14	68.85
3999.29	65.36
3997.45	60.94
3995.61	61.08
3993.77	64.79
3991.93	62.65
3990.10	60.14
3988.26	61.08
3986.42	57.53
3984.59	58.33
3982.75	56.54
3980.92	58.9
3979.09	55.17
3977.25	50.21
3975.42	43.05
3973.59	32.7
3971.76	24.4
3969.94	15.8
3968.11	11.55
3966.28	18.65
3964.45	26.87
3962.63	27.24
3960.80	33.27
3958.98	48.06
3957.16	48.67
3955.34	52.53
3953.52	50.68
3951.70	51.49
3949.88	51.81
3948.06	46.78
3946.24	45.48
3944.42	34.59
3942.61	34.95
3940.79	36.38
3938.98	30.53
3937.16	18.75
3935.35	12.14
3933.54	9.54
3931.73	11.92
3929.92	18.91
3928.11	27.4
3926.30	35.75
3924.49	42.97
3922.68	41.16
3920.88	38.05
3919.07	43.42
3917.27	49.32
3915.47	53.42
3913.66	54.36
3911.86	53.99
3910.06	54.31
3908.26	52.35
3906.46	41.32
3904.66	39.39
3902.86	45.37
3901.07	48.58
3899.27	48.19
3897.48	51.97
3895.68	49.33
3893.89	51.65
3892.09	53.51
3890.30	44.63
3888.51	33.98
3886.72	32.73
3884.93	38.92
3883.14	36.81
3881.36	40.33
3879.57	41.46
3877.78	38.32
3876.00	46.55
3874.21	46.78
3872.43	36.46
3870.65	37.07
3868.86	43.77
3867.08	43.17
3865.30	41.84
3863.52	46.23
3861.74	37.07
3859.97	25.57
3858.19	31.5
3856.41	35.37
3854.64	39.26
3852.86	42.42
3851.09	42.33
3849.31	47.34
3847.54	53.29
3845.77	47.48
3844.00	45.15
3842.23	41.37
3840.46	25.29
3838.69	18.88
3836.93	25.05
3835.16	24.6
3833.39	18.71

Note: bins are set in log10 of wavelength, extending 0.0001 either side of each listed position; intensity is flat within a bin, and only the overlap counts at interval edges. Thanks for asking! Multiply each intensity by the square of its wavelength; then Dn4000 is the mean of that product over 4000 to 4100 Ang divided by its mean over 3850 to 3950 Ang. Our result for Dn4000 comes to 1.8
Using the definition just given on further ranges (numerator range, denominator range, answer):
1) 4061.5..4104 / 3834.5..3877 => 1.84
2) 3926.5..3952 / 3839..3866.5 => 0.80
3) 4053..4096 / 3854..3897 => 1.75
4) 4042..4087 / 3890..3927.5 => 1.43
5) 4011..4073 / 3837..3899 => 1.70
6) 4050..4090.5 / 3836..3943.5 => 1.78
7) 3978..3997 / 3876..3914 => 1.38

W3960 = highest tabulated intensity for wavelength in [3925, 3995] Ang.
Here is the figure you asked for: 64.79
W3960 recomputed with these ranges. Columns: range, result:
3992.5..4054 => 72.53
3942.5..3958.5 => 52.53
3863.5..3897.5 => 53.51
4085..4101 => 76.74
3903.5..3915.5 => 54.36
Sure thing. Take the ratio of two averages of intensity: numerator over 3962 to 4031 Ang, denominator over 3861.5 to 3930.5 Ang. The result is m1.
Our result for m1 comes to 1.3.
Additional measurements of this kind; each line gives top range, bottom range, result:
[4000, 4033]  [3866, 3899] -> 1.53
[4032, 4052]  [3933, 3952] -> 1.88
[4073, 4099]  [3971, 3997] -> 1.24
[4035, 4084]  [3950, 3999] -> 1.36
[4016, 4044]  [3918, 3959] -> 1.79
